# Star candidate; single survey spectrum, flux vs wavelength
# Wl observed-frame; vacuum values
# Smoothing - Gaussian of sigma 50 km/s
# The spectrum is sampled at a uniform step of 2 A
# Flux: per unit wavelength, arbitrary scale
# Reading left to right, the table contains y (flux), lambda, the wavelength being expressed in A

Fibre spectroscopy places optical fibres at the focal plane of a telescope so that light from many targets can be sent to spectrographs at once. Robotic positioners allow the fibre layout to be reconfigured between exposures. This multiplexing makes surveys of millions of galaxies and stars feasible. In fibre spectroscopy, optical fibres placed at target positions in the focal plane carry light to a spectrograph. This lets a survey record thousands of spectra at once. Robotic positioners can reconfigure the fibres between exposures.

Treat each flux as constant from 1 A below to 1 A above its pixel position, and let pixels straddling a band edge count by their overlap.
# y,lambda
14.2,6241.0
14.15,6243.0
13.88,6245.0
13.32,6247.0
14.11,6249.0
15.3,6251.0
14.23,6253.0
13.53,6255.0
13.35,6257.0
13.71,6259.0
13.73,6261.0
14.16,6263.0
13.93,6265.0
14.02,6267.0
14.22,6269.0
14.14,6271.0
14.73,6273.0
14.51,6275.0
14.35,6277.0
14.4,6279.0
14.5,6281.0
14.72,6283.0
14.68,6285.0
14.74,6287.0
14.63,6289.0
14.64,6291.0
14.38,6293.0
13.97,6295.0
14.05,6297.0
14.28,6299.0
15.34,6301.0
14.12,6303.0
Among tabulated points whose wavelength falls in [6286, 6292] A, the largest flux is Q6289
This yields 14.74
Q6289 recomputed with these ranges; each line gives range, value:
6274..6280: 14.51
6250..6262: 15.3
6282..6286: 14.72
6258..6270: 14.22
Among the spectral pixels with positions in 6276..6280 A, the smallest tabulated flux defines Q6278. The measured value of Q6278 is 14.35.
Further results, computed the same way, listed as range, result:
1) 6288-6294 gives 14.38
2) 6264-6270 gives 13.93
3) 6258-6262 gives 13.71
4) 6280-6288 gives 14.5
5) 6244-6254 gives 13.32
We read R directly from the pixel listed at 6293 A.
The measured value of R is 14.38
